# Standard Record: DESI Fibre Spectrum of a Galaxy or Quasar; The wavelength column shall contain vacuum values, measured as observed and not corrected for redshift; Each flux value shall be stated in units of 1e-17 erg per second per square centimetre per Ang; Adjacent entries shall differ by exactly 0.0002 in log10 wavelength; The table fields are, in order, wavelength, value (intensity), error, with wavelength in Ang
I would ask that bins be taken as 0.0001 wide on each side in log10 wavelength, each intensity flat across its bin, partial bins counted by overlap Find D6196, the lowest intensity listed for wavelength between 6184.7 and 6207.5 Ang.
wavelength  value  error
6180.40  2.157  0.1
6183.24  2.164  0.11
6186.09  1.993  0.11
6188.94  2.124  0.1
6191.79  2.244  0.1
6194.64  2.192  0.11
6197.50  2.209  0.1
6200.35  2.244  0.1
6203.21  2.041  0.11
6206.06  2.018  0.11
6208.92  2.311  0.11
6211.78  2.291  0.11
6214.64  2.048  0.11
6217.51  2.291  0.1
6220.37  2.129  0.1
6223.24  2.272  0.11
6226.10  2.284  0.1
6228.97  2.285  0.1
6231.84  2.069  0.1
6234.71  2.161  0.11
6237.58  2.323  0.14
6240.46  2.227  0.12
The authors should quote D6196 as 1.993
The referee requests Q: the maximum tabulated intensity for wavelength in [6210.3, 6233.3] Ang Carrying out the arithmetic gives 2.291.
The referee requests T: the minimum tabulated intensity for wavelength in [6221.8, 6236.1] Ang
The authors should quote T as 2.069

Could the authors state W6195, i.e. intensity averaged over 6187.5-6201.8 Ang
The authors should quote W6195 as 2.2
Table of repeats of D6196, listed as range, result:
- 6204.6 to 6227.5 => 2.018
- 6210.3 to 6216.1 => 2.048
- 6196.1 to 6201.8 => 2.209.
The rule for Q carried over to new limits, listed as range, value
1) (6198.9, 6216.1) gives 2.311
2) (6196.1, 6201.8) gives 2.244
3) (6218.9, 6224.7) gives 2.272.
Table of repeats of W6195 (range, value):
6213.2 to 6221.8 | 2.16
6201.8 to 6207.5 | 2.03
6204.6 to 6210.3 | 2.16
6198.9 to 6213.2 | 2.18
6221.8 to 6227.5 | 2.28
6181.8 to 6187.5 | 2.08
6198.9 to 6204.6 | 2.14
